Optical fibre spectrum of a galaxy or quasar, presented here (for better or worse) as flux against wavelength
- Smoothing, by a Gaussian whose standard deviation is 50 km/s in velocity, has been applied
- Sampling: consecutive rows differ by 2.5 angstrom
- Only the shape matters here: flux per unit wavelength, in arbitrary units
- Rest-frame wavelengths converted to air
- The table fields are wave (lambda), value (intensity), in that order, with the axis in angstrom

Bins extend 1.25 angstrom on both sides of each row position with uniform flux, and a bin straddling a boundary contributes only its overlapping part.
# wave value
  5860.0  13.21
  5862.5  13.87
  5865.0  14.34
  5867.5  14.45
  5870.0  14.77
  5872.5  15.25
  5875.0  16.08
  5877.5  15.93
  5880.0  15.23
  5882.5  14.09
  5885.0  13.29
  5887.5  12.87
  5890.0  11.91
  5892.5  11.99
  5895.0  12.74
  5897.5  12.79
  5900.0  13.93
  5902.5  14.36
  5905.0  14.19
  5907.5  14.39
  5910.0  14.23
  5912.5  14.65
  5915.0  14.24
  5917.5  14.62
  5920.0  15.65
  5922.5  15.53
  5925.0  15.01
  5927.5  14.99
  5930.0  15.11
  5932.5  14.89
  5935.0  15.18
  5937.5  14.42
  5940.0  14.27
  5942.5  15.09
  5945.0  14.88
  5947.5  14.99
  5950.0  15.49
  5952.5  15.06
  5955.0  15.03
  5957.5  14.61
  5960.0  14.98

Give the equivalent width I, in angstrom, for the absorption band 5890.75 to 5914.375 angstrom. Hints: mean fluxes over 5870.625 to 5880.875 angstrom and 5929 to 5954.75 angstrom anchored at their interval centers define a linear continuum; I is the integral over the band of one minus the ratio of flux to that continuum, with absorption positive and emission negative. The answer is 2.5 angstrom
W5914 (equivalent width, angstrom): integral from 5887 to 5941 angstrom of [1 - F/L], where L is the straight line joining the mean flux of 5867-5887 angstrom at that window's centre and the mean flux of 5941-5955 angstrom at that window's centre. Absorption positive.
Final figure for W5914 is 2.76 angstrom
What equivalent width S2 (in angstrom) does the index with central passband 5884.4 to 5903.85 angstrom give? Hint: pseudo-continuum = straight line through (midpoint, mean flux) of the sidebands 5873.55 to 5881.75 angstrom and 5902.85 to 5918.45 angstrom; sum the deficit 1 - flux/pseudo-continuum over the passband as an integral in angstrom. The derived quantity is 2.6 angstrom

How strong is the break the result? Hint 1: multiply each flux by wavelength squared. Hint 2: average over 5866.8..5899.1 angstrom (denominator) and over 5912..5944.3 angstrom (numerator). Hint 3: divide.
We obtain 1.1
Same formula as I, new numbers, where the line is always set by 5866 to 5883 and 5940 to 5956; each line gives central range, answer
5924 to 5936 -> 0.0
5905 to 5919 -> 0.6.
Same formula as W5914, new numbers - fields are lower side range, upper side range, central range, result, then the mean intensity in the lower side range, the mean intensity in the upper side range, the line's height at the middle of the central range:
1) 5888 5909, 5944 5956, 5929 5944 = -0.2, 13.3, 15.1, 14.6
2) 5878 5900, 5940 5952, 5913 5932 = -0.9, 13.3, 15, 14.3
